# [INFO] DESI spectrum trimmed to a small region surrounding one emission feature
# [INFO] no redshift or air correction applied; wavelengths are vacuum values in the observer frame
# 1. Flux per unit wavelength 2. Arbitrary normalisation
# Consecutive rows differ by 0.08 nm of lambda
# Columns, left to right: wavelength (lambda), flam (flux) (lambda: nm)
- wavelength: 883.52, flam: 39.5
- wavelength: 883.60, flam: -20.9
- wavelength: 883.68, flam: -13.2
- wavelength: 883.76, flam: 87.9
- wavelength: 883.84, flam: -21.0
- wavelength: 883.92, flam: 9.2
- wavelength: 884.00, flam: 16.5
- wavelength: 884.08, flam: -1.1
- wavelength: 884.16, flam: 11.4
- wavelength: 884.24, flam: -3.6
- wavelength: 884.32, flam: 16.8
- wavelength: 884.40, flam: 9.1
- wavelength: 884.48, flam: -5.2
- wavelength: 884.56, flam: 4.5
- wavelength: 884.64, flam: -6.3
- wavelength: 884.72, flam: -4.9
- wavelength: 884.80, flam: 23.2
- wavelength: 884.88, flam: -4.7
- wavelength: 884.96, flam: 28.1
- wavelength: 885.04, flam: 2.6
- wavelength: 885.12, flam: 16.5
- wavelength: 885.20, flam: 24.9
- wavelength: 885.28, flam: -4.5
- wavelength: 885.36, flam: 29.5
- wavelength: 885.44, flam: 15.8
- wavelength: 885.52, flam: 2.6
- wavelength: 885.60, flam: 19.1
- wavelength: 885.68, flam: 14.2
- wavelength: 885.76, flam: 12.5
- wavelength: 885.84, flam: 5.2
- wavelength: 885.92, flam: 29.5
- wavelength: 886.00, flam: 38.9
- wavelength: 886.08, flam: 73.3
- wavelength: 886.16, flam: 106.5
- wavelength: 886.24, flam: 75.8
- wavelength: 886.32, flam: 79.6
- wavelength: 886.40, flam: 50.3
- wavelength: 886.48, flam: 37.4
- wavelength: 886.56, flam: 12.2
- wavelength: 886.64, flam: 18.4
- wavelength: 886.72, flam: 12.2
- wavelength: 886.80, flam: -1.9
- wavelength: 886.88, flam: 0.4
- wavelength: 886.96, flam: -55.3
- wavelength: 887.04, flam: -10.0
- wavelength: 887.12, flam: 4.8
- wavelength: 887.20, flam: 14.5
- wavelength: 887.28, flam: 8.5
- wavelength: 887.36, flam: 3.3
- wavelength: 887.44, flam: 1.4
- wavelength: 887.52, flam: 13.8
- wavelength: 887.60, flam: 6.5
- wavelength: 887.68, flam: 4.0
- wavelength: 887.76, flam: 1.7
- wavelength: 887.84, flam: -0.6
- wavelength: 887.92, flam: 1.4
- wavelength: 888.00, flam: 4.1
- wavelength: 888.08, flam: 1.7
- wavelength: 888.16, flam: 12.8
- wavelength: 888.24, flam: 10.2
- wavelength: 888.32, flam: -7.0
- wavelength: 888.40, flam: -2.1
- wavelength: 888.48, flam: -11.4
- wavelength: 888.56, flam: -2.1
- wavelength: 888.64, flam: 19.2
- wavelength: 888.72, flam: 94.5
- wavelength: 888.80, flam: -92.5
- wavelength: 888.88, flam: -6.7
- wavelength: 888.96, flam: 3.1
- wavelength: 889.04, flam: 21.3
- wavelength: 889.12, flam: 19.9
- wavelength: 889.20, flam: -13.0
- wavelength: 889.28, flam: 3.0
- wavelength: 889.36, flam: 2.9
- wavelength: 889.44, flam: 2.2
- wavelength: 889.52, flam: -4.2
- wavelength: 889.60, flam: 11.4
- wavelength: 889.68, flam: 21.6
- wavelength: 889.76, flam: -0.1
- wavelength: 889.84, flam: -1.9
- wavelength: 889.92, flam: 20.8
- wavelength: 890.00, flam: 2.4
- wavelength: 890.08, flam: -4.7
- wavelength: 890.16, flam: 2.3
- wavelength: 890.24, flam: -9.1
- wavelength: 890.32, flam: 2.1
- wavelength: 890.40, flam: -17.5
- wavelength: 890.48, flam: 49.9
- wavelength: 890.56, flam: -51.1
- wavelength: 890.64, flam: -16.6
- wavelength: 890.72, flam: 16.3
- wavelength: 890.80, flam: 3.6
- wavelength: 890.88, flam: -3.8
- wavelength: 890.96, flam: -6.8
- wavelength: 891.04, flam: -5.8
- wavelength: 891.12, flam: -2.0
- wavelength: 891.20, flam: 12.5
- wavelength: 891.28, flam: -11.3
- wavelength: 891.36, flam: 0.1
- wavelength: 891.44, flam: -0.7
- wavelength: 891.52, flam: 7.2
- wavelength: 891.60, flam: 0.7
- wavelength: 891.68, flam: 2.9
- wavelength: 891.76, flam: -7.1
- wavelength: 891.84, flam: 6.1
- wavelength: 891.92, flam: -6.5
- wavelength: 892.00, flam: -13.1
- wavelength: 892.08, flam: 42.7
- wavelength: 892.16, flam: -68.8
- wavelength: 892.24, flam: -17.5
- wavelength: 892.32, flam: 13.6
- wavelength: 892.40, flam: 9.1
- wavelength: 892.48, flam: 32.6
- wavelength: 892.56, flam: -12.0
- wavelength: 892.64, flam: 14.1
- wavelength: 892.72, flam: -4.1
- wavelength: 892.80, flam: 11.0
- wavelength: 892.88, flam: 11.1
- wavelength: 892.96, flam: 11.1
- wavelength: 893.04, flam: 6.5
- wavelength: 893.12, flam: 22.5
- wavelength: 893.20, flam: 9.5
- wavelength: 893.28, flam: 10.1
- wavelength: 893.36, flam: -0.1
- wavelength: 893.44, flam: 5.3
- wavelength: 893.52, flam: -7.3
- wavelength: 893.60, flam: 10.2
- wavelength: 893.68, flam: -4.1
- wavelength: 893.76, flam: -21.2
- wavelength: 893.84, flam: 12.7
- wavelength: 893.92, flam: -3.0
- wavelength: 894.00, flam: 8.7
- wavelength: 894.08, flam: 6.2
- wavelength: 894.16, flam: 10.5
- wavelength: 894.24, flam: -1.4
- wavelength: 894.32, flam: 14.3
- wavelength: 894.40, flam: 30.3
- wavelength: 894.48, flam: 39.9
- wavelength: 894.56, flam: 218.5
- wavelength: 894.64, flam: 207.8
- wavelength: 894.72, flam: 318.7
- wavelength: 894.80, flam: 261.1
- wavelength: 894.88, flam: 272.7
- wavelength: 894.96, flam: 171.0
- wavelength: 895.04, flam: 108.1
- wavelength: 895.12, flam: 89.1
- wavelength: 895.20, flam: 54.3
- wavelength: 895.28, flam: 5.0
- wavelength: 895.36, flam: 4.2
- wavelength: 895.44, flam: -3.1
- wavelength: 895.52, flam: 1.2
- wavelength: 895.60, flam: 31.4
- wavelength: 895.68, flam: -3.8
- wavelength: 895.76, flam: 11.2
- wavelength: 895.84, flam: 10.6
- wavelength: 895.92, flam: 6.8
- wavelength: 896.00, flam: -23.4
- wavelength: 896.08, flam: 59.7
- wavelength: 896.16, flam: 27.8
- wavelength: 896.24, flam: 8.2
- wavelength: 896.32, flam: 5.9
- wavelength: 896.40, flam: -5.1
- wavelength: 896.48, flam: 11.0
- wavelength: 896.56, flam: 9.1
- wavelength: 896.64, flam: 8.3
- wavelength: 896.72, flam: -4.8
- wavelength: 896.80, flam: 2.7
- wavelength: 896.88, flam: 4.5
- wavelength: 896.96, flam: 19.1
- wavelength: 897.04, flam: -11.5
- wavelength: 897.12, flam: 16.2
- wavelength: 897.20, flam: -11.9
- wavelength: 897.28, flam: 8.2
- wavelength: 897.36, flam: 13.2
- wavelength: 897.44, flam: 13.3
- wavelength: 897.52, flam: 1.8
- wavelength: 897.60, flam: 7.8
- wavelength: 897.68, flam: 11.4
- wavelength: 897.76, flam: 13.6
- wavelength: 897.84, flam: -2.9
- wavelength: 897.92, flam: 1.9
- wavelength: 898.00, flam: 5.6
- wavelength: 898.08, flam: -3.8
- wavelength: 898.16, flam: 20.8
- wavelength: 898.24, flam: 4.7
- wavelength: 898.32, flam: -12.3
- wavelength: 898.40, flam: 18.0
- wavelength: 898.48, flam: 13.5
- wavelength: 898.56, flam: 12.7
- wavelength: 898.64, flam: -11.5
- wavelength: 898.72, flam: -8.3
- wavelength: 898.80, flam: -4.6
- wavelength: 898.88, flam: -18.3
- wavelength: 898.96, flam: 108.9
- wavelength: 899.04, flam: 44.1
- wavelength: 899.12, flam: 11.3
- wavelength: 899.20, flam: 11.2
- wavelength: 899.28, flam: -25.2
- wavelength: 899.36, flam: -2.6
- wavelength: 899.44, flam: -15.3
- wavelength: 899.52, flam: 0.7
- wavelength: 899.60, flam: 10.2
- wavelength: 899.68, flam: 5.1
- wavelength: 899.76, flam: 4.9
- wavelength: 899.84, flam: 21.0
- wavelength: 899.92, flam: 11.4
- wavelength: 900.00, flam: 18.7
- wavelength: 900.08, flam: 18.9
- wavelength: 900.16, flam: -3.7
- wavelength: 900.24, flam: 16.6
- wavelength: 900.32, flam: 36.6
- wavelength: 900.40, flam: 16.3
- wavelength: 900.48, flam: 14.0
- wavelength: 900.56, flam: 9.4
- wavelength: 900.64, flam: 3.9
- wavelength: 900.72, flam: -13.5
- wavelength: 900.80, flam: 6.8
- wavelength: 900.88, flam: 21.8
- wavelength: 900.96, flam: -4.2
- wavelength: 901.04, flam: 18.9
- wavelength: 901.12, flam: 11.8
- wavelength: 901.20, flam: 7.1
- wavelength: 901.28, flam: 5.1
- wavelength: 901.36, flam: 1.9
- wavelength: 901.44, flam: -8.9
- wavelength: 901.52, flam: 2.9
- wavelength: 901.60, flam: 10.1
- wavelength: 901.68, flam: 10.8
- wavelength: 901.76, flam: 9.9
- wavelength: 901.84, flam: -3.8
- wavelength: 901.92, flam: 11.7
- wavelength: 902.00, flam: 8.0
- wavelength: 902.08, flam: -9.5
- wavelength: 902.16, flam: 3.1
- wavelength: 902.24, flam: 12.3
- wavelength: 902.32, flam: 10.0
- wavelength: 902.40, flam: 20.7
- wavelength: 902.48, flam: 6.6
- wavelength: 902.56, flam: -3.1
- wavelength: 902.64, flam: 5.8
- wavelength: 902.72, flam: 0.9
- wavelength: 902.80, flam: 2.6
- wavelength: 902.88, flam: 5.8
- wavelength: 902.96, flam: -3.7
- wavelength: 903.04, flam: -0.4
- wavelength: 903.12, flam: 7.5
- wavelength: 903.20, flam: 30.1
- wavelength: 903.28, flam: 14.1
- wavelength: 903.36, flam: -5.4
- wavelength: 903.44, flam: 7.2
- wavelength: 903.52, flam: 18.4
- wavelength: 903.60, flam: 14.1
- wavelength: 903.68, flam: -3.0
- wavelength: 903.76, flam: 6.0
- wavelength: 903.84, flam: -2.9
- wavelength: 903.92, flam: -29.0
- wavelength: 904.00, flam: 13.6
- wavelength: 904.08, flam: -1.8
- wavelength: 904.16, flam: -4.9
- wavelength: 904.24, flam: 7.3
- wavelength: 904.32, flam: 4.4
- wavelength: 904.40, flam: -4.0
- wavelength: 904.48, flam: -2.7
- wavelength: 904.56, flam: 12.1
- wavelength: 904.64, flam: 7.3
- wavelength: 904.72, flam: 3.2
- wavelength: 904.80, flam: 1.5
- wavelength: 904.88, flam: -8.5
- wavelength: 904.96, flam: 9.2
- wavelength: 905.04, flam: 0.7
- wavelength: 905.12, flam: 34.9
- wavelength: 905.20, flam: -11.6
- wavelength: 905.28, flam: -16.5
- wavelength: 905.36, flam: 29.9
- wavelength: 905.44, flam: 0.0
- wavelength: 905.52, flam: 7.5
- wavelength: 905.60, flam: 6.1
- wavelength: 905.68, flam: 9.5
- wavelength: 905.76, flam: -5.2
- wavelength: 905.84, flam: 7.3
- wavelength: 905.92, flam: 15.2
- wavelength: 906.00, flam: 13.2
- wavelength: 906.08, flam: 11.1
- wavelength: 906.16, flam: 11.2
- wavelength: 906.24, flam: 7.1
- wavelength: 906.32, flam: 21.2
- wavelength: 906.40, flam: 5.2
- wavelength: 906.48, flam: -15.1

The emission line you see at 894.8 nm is [O III]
